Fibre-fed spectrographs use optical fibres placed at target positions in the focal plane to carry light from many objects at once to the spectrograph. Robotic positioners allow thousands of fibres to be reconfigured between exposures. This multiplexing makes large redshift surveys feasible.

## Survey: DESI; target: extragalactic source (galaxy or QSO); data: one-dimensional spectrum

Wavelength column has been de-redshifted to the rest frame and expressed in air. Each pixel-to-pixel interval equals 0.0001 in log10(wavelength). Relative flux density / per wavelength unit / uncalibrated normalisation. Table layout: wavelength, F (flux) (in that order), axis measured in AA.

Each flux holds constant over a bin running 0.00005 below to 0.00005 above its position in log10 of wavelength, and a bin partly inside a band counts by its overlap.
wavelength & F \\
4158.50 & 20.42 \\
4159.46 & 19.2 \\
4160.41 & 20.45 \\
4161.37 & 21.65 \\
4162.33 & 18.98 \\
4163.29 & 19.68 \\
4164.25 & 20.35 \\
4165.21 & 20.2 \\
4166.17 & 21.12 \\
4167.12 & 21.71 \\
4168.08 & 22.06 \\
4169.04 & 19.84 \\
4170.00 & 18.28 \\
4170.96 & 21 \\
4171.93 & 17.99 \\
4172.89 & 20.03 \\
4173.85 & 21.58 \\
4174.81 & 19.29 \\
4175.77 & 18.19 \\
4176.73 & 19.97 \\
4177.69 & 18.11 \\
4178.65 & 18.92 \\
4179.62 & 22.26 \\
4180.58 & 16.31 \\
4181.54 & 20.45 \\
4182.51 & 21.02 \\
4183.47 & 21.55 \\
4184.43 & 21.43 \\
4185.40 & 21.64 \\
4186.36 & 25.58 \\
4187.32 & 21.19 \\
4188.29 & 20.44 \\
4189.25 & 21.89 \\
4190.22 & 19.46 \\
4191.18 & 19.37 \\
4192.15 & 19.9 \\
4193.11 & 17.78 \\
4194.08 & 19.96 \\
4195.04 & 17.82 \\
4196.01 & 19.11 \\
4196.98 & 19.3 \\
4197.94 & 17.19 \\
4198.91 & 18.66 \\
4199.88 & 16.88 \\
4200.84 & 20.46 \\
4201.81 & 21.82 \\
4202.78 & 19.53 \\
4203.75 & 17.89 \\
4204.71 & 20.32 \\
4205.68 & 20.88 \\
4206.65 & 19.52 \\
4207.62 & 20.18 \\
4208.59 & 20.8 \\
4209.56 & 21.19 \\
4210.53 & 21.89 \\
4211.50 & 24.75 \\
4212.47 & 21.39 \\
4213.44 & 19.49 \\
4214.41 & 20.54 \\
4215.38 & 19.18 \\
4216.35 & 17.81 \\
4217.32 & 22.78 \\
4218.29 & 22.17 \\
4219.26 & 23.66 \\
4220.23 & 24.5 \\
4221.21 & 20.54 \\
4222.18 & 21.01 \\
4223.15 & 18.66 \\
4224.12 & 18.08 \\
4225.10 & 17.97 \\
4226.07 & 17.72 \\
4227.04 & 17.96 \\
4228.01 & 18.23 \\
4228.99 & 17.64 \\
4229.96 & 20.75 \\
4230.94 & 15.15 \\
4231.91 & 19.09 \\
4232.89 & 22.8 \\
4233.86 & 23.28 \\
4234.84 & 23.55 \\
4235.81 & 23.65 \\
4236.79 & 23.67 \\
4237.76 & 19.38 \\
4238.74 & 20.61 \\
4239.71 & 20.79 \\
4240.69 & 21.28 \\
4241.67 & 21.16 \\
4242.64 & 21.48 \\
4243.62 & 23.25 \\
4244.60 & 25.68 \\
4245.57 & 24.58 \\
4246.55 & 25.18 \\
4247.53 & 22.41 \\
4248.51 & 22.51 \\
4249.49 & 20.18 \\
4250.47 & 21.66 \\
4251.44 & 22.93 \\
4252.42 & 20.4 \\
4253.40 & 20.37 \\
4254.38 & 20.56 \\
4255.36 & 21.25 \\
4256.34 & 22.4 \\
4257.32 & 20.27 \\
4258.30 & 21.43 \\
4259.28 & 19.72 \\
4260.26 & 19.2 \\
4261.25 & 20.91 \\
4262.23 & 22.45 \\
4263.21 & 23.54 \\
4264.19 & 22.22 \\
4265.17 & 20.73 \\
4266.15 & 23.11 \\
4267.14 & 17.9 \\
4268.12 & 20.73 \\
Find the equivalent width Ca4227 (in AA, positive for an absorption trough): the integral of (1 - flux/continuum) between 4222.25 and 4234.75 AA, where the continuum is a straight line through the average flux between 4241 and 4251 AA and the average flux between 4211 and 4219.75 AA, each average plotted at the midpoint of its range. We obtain 1.6 AA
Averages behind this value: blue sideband 21.3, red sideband 22.8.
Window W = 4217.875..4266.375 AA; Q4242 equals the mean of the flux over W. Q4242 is 21.2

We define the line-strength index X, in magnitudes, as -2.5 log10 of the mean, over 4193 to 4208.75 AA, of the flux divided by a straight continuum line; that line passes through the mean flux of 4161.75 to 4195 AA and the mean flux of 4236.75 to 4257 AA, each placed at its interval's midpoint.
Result 0.08 mag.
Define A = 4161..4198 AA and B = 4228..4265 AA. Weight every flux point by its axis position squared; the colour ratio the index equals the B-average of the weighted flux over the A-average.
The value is 1.10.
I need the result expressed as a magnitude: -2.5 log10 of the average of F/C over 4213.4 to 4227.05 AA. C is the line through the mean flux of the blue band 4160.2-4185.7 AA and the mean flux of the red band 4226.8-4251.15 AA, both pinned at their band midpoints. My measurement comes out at 0.045 mag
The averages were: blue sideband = 20.1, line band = 20.2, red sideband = 21.5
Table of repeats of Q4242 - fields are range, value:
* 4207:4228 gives 20.5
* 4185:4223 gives 20.5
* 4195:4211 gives 19.7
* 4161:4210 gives 20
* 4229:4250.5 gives 21.8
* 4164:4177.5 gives 20.1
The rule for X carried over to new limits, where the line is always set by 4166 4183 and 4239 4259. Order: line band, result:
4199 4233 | 0.05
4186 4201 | 0.04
